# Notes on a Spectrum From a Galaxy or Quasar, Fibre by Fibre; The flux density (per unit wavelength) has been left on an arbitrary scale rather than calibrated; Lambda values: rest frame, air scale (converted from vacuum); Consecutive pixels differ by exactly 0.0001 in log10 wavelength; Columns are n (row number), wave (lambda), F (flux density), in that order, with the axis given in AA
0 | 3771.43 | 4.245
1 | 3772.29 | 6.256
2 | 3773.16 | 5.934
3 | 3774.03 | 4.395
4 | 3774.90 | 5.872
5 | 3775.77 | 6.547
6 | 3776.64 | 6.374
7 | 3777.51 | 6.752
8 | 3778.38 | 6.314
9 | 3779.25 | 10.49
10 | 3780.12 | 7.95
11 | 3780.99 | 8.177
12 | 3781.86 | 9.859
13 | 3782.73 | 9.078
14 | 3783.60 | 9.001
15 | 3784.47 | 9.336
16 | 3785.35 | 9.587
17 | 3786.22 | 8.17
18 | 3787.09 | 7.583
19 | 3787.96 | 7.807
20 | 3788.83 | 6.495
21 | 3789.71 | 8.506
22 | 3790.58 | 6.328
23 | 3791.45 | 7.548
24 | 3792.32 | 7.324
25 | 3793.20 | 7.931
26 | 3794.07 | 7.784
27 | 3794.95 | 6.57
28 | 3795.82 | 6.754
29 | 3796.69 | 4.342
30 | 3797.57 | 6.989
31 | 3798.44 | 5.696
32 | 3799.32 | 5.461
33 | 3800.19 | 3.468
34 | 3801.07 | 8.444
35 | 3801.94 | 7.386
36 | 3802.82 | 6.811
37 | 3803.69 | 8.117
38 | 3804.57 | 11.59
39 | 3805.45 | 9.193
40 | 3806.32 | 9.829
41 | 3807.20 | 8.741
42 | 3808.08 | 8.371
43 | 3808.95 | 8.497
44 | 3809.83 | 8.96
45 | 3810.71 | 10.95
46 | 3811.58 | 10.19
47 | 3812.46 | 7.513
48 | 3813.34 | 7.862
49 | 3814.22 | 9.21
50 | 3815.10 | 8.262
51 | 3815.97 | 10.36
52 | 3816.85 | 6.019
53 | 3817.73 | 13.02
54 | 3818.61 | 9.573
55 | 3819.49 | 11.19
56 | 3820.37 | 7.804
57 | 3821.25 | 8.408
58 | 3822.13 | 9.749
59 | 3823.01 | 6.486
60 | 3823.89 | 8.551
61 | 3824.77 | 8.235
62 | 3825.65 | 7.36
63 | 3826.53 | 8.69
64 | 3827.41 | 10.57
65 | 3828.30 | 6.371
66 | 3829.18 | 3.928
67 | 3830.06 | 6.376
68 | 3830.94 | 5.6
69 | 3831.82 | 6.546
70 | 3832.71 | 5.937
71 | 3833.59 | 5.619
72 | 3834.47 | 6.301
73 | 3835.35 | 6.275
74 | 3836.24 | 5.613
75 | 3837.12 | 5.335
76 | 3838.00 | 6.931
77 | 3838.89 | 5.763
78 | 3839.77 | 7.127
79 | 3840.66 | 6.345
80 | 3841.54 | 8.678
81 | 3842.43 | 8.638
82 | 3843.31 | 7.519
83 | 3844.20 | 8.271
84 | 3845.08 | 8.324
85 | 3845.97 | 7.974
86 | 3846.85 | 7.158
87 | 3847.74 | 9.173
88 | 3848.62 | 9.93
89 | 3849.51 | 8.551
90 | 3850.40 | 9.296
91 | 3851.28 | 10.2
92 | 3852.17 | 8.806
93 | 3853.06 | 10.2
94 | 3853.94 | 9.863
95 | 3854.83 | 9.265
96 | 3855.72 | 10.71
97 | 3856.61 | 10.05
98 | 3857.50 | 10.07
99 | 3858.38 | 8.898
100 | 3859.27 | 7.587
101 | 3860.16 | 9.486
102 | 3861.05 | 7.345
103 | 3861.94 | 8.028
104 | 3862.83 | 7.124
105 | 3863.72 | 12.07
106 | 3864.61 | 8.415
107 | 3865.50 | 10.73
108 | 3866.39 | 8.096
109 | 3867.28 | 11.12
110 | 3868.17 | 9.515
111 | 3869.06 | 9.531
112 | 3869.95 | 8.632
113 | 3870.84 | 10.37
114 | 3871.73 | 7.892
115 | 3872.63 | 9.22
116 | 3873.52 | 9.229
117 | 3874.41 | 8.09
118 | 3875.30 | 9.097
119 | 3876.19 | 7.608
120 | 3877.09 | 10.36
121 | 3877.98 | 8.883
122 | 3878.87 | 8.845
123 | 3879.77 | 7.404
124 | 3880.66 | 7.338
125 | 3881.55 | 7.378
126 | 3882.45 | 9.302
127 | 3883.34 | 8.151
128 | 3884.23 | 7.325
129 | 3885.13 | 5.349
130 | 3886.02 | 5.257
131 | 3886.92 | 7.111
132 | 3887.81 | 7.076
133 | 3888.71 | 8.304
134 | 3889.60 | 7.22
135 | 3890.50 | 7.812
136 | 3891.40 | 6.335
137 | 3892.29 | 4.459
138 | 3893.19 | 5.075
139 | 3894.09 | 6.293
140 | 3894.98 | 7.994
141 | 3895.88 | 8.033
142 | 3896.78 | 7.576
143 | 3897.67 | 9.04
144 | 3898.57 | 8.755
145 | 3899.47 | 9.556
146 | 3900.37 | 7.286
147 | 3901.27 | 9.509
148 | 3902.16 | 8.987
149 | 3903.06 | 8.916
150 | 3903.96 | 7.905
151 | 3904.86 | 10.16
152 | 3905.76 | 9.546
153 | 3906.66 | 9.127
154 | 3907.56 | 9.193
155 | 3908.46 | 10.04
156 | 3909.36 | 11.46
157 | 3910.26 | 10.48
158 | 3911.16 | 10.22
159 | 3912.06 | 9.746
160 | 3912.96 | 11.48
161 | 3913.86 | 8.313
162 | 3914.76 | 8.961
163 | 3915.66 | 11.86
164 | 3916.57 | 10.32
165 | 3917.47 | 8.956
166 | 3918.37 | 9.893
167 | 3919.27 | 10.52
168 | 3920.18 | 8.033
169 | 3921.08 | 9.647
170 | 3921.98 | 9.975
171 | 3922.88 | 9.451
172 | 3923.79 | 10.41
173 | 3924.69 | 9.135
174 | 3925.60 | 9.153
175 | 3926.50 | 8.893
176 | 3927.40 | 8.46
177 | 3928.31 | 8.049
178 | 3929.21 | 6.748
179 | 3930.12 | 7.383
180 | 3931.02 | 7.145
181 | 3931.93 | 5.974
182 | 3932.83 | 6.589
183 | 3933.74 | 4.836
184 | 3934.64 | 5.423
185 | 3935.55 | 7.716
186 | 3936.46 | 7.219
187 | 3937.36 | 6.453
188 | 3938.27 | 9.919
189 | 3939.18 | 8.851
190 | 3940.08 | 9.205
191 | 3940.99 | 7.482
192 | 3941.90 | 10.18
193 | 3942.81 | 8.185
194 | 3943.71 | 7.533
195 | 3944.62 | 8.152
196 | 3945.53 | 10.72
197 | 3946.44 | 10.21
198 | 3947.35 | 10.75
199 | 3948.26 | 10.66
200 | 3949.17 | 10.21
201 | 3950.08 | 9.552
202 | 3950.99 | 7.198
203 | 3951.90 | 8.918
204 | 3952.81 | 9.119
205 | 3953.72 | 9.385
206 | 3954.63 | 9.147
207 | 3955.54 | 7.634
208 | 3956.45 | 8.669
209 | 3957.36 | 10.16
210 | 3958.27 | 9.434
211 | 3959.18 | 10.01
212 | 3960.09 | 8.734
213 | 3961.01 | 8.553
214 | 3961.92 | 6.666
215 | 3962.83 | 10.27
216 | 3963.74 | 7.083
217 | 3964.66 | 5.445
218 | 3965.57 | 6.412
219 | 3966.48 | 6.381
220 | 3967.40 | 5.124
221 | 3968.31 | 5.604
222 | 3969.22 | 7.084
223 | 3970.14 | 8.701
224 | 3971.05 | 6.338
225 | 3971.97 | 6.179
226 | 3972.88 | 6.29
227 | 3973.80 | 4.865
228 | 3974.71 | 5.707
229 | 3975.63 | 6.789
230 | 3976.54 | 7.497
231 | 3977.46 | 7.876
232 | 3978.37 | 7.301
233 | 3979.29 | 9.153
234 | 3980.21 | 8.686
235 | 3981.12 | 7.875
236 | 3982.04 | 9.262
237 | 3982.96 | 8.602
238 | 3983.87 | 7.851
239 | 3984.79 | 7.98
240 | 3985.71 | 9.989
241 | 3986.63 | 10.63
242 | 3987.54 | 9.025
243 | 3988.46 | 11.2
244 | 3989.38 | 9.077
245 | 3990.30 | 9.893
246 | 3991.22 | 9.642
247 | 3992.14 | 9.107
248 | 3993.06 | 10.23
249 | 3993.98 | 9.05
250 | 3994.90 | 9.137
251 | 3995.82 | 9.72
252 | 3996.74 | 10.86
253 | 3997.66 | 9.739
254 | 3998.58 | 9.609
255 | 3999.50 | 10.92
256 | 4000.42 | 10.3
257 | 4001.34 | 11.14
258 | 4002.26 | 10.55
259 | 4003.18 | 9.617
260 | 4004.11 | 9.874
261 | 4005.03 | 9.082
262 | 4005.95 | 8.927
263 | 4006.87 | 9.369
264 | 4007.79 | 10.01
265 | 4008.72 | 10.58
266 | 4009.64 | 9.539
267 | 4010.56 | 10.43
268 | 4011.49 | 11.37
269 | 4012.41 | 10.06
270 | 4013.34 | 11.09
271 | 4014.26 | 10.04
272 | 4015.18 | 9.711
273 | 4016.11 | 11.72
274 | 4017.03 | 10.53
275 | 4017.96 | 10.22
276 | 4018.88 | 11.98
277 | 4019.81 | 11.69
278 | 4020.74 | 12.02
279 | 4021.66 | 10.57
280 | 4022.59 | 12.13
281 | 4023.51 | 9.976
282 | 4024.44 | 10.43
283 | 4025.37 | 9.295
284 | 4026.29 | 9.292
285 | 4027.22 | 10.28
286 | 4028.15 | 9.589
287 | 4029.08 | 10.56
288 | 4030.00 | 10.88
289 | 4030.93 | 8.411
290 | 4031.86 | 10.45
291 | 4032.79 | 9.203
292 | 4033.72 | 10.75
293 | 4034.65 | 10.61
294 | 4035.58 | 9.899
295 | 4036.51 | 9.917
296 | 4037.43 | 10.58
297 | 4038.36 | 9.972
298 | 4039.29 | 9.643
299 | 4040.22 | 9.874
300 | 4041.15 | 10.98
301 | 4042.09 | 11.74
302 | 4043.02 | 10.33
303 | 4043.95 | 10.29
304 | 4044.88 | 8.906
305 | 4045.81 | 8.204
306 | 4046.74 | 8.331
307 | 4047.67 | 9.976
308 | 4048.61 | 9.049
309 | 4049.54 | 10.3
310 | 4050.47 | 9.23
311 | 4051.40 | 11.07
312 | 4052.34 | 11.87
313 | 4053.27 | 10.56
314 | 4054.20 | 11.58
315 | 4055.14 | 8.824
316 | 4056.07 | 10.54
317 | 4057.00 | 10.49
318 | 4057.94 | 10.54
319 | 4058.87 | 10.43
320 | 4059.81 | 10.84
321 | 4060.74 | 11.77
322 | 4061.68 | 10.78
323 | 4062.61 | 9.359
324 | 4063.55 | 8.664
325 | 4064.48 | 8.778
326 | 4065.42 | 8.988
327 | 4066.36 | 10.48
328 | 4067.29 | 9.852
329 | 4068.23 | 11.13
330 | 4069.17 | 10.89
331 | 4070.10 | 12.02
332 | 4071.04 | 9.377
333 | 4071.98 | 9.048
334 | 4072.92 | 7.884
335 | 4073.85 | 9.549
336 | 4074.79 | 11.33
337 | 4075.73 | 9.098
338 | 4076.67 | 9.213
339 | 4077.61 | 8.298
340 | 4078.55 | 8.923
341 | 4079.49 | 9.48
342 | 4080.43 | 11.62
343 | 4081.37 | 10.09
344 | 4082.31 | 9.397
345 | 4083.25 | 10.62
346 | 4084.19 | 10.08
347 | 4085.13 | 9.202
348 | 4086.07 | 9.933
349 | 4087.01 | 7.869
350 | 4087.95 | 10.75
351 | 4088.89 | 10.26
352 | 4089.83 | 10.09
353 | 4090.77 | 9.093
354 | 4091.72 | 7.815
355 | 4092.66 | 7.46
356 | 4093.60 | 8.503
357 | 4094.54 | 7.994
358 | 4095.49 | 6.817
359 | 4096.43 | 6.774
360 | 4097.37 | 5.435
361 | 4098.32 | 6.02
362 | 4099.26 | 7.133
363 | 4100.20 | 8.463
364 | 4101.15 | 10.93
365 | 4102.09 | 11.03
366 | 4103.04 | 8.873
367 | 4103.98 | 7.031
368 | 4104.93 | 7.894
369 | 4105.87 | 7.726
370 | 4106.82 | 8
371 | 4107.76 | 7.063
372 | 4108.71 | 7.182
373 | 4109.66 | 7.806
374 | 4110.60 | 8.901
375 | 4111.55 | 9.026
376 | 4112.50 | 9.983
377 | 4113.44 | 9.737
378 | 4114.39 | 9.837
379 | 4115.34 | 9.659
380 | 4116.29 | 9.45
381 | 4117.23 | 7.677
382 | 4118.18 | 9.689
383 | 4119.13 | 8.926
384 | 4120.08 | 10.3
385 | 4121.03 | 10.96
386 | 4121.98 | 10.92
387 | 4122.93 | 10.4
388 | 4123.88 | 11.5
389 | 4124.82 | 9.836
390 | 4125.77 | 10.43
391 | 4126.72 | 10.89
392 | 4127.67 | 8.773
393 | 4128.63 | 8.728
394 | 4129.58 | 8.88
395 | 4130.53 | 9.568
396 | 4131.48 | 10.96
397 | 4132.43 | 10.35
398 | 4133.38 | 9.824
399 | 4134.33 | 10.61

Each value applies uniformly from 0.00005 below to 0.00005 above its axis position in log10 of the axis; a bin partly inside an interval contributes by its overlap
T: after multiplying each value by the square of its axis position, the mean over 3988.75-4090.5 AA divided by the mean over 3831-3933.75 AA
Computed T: 1.3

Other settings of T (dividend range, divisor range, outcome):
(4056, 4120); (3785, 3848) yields 1.37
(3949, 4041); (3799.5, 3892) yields 1.21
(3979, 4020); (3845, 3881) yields 1.17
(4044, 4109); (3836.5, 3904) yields 1.25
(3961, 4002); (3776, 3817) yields 1.15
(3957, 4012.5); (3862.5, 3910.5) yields 1.09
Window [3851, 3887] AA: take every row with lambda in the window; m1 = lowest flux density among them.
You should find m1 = 5.257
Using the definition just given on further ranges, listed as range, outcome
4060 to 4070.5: 8.664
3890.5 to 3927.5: 4.459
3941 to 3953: 7.198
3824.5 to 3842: 3.928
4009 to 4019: 9.539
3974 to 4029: 5.707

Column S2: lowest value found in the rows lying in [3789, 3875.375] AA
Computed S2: 3.468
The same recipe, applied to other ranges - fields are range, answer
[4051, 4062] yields 8.824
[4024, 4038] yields 8.411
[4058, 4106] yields 5.435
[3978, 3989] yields 7.301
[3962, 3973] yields 5.124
